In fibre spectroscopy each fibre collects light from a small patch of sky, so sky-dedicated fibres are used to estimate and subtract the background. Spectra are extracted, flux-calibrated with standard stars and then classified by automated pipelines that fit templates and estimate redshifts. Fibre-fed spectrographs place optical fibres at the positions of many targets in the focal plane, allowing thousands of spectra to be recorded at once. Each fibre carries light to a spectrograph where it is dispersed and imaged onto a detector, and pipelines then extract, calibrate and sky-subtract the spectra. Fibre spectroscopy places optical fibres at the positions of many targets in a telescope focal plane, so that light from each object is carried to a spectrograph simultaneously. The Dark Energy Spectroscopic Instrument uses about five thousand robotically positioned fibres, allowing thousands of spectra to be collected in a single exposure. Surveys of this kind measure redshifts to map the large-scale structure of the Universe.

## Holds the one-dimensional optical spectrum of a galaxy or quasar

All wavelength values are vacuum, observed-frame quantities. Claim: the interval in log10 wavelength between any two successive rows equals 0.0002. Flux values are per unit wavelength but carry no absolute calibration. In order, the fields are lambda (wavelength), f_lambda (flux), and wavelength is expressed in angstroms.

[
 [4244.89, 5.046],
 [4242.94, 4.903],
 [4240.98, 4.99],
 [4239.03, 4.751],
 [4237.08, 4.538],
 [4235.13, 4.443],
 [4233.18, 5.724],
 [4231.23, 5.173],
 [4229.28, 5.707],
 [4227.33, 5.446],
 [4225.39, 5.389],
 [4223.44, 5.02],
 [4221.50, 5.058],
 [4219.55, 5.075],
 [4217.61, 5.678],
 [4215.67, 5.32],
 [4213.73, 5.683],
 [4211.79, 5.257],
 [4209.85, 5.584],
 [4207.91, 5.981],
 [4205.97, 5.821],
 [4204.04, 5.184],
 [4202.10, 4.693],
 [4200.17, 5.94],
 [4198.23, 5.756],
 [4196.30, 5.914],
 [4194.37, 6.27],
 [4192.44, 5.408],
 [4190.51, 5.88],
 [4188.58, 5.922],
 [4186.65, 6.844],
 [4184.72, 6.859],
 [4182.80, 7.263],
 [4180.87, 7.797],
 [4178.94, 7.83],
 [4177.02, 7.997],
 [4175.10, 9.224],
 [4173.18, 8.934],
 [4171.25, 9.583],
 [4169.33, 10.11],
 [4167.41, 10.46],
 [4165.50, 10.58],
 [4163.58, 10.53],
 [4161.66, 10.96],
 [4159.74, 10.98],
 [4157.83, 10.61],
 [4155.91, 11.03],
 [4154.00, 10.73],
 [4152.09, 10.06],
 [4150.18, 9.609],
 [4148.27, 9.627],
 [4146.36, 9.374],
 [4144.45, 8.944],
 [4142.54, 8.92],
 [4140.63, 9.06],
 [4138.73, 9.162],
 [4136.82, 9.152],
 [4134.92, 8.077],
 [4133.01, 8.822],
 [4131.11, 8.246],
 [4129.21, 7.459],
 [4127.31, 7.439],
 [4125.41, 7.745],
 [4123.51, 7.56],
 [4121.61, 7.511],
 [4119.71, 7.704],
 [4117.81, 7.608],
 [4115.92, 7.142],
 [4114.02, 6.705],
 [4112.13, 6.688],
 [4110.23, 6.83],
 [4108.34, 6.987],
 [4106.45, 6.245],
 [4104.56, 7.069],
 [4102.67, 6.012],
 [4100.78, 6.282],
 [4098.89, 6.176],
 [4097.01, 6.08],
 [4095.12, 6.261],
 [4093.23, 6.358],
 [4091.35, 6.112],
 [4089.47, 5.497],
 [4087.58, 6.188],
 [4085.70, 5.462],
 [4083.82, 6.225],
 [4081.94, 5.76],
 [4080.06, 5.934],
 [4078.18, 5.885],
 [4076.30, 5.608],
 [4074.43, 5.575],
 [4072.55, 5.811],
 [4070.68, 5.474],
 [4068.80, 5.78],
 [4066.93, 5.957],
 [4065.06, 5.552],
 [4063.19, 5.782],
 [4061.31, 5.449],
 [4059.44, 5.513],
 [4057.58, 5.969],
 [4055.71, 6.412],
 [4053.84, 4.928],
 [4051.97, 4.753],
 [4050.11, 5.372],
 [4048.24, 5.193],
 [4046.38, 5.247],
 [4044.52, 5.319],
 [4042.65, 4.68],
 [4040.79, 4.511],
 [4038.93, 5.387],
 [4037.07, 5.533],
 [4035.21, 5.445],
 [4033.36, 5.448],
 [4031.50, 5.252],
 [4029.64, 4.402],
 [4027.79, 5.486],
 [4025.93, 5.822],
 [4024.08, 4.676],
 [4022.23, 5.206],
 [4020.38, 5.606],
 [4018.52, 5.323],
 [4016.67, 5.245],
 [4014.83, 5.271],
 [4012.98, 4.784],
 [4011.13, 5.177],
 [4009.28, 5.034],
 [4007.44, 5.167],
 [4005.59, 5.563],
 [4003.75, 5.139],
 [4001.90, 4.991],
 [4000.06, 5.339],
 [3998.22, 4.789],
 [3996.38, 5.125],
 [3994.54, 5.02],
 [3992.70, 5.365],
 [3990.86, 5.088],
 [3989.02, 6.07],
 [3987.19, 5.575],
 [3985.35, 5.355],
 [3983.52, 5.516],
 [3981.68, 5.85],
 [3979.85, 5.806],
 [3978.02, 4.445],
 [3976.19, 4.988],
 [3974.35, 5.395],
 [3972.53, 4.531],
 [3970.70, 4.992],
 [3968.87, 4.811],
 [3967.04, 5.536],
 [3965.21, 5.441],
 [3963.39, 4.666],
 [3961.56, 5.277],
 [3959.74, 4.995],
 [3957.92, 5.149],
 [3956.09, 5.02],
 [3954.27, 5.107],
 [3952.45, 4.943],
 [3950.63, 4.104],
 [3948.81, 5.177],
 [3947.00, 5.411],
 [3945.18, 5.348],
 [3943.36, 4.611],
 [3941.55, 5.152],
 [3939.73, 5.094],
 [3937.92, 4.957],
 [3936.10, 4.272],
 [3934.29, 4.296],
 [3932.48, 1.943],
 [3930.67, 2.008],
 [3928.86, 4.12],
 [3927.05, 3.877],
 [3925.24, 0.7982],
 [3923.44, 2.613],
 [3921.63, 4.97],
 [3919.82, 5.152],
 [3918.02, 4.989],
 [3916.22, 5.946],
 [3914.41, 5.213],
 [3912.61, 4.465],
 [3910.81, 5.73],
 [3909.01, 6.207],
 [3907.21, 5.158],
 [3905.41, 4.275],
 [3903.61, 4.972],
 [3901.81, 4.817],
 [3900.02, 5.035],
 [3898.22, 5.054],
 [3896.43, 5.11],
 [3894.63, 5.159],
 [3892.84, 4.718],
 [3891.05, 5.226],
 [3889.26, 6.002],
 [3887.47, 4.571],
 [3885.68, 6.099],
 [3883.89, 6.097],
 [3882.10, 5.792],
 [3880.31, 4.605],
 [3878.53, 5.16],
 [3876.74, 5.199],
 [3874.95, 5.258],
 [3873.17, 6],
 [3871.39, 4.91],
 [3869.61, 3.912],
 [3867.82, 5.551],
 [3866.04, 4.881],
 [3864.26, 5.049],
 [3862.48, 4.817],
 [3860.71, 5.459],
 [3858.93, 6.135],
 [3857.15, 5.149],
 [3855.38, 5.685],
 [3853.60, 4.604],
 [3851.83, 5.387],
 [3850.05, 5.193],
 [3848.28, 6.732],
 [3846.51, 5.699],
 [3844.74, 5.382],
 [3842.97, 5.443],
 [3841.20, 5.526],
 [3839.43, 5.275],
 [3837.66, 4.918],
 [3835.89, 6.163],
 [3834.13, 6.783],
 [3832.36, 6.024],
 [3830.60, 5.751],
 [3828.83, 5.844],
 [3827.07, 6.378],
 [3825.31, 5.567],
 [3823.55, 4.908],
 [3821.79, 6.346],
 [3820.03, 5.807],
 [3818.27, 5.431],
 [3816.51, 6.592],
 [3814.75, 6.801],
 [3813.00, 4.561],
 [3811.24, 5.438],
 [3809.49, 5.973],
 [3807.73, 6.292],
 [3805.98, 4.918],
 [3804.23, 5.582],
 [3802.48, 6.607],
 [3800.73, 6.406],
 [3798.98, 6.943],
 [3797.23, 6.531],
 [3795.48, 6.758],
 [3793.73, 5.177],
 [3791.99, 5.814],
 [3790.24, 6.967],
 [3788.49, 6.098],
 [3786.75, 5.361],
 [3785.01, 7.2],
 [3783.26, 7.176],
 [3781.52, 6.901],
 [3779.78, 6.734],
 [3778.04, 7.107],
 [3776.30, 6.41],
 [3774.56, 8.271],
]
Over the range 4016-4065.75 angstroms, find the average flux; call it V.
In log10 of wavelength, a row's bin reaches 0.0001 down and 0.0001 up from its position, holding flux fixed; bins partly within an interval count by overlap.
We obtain 5.31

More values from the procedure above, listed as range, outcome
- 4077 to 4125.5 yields 6.51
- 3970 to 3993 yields 5.31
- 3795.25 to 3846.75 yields 5.88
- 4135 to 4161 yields 9.75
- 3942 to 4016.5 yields 5.15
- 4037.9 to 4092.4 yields 5.57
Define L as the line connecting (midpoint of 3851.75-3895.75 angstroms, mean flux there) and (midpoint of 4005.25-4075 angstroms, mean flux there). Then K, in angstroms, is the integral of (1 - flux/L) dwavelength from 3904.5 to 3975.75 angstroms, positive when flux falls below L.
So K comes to 8.4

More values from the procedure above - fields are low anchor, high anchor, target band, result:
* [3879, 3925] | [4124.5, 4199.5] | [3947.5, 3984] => 5.1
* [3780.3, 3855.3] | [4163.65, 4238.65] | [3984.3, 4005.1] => 3.1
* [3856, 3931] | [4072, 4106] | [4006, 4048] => 3.6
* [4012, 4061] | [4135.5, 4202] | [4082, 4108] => 2.2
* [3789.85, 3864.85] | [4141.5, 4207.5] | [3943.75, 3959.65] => 3.9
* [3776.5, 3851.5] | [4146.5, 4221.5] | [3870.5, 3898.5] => 4.5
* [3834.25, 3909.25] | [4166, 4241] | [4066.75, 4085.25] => 0.4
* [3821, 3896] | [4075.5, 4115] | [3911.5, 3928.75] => 4.3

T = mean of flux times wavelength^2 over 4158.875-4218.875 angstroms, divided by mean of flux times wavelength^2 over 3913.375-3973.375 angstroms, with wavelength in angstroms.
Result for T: 1.8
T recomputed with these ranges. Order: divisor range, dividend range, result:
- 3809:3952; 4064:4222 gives 1.62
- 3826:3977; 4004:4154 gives 1.39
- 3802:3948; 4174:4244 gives 1.33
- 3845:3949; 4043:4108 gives 1.29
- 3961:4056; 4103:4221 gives 1.60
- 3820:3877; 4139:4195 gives 1.89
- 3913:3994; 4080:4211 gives 1.75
